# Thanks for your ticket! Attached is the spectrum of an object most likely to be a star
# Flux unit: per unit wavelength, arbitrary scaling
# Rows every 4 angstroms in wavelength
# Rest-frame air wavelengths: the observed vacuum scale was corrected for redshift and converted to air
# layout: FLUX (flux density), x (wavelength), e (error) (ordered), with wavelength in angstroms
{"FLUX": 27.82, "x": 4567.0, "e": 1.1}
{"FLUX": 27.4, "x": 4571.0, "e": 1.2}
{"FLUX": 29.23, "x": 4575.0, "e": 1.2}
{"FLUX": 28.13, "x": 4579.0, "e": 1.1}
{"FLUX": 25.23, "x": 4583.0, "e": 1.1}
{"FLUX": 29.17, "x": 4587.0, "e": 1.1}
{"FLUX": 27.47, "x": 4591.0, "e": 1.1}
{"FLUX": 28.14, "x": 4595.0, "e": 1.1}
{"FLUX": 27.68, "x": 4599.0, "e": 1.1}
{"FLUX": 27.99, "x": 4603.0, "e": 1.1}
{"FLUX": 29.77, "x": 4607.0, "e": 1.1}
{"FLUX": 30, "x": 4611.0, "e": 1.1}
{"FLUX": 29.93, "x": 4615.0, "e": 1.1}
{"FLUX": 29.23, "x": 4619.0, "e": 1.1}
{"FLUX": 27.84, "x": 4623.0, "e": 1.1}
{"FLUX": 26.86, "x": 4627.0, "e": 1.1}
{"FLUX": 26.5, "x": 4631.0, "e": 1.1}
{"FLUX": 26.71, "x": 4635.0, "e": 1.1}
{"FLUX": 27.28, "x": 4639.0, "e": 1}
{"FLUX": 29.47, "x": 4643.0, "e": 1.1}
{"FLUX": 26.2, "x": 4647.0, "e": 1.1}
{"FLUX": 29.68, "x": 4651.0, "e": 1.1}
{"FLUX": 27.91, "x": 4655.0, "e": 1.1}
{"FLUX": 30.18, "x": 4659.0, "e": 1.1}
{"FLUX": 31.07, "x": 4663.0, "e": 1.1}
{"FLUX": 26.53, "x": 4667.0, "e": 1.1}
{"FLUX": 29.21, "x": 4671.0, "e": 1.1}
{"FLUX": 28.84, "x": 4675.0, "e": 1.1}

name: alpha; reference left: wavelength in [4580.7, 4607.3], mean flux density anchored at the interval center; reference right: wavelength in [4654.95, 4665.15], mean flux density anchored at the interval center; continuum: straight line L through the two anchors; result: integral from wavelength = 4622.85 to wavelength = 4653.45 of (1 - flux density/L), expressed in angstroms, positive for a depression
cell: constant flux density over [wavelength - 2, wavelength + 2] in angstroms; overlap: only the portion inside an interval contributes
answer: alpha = 1.8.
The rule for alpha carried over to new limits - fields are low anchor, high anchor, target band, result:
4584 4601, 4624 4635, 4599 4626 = -1.6 angstroms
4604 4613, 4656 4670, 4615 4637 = 1.4 angstroms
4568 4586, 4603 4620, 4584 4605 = 0.5 angstroms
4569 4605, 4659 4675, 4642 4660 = 0.2 angstroms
